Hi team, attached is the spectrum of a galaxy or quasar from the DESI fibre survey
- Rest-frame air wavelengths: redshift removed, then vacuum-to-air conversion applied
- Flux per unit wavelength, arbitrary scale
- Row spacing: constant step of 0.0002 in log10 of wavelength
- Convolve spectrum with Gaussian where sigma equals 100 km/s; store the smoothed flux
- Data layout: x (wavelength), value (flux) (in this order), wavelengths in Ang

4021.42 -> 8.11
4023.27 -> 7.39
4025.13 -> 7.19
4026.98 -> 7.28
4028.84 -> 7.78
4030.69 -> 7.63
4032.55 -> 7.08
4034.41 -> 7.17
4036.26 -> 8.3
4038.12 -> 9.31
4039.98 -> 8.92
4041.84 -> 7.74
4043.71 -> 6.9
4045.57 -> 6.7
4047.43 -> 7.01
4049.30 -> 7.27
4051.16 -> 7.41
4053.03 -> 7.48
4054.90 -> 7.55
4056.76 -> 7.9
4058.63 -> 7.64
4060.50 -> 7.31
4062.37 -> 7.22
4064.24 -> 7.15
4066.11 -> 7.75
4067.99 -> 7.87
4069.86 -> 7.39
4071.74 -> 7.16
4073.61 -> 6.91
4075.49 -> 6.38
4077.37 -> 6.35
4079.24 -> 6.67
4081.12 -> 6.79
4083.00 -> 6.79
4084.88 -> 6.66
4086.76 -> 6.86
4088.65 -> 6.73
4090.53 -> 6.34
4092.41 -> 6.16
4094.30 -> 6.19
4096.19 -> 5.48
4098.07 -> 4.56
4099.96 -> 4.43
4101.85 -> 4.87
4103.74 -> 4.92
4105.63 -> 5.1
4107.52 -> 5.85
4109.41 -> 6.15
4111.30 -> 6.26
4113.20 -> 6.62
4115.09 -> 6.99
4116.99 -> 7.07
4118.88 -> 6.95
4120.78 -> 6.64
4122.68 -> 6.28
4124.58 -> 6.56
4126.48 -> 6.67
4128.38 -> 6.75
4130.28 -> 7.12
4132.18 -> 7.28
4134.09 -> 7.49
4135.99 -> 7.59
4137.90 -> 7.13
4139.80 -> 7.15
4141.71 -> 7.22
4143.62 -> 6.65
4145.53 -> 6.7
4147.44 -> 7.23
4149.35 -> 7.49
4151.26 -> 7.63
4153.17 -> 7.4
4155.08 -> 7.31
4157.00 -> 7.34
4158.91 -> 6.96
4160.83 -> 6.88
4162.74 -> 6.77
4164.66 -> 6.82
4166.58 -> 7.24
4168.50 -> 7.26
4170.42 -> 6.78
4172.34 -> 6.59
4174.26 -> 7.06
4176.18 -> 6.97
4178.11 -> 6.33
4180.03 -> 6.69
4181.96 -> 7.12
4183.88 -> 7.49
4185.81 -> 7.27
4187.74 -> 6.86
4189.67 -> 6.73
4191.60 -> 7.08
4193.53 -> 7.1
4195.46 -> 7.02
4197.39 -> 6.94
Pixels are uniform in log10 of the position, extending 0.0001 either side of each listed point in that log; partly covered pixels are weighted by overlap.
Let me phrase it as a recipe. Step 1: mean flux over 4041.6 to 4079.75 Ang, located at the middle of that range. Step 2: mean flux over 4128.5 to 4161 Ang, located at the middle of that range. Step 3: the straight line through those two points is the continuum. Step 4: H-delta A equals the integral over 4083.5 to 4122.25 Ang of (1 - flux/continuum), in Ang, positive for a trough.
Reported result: 6.23 Ang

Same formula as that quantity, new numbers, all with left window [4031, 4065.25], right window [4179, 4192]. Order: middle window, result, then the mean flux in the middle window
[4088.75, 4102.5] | 3.46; 5.52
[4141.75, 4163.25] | 0.06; 7.14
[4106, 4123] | 1.88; 6.5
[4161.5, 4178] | 0.43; 6.9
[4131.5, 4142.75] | -0.14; 7.3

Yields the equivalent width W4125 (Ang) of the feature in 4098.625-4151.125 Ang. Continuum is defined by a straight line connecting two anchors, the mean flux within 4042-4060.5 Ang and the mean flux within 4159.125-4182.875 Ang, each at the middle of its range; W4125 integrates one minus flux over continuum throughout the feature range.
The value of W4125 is 3.6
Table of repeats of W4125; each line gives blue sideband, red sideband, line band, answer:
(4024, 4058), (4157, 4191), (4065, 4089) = 1.50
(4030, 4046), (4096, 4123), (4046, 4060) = -0.10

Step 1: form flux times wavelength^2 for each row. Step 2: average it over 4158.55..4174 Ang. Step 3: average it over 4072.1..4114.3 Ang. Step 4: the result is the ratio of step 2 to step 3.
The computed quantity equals 1.18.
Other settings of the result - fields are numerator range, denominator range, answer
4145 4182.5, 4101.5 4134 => 1.12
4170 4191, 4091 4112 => 1.31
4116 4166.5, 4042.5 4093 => 1.03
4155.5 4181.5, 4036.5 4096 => 1.01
